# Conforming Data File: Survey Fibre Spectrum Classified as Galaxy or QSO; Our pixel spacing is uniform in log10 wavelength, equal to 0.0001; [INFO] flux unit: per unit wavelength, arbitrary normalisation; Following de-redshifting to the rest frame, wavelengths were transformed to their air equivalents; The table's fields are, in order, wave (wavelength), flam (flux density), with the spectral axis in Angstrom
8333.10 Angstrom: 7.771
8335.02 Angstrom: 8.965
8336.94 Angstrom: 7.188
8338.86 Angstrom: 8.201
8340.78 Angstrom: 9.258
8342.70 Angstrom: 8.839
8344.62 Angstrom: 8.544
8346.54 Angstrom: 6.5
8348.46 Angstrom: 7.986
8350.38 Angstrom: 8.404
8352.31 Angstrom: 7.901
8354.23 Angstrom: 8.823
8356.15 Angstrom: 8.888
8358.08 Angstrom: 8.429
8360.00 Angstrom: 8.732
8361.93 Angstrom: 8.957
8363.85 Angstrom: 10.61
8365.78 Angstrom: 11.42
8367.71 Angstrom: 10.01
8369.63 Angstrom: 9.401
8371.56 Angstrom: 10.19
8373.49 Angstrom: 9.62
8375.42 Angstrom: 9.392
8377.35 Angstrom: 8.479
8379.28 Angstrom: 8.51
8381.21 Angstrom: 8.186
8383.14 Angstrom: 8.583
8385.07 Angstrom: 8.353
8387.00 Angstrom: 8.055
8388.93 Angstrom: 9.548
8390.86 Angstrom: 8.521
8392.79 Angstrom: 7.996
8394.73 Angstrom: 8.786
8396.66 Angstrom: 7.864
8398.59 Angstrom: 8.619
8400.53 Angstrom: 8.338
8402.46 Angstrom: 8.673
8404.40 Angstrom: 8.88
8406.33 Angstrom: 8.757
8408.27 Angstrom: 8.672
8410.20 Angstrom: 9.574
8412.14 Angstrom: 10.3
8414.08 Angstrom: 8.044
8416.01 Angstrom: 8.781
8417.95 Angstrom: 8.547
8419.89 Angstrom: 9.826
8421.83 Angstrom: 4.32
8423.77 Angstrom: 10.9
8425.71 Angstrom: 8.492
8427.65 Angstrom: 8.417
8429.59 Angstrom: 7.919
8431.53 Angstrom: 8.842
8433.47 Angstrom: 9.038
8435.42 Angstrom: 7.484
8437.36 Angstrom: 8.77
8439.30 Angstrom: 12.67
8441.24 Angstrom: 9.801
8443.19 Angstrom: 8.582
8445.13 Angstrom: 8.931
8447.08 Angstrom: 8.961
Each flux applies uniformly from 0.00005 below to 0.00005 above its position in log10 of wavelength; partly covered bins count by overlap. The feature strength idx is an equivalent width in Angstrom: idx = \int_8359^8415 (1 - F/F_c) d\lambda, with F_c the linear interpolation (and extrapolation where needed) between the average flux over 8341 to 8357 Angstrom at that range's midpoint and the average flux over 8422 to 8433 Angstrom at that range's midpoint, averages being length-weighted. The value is -3.8 Angstrom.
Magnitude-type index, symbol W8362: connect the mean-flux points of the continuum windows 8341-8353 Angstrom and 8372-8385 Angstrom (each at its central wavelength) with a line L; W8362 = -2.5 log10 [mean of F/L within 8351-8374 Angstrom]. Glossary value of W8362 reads -0.11 mag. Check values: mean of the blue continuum 8.11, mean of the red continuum 8.82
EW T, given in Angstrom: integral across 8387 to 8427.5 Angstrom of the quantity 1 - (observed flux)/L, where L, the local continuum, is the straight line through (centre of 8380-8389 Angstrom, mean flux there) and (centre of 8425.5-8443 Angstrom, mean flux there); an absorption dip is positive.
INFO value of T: 0.3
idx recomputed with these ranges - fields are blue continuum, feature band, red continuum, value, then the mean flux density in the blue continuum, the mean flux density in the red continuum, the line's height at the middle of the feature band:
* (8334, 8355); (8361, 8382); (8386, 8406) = -2.9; 8.23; 8.54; 8.39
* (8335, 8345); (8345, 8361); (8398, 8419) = 0.6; 8.45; 8.84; 8.53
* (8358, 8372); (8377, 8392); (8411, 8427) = 1.4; 9.78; 8.65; 9.38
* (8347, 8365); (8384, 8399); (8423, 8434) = 0.6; 8.71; 8.9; 8.8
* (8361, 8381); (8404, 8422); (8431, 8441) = 1.4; 9.6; 9.42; 9.48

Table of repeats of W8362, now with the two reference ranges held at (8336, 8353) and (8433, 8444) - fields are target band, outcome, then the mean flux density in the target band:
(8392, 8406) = 0.05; 8.47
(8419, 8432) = 0.11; 8.36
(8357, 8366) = -0.14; 9.47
